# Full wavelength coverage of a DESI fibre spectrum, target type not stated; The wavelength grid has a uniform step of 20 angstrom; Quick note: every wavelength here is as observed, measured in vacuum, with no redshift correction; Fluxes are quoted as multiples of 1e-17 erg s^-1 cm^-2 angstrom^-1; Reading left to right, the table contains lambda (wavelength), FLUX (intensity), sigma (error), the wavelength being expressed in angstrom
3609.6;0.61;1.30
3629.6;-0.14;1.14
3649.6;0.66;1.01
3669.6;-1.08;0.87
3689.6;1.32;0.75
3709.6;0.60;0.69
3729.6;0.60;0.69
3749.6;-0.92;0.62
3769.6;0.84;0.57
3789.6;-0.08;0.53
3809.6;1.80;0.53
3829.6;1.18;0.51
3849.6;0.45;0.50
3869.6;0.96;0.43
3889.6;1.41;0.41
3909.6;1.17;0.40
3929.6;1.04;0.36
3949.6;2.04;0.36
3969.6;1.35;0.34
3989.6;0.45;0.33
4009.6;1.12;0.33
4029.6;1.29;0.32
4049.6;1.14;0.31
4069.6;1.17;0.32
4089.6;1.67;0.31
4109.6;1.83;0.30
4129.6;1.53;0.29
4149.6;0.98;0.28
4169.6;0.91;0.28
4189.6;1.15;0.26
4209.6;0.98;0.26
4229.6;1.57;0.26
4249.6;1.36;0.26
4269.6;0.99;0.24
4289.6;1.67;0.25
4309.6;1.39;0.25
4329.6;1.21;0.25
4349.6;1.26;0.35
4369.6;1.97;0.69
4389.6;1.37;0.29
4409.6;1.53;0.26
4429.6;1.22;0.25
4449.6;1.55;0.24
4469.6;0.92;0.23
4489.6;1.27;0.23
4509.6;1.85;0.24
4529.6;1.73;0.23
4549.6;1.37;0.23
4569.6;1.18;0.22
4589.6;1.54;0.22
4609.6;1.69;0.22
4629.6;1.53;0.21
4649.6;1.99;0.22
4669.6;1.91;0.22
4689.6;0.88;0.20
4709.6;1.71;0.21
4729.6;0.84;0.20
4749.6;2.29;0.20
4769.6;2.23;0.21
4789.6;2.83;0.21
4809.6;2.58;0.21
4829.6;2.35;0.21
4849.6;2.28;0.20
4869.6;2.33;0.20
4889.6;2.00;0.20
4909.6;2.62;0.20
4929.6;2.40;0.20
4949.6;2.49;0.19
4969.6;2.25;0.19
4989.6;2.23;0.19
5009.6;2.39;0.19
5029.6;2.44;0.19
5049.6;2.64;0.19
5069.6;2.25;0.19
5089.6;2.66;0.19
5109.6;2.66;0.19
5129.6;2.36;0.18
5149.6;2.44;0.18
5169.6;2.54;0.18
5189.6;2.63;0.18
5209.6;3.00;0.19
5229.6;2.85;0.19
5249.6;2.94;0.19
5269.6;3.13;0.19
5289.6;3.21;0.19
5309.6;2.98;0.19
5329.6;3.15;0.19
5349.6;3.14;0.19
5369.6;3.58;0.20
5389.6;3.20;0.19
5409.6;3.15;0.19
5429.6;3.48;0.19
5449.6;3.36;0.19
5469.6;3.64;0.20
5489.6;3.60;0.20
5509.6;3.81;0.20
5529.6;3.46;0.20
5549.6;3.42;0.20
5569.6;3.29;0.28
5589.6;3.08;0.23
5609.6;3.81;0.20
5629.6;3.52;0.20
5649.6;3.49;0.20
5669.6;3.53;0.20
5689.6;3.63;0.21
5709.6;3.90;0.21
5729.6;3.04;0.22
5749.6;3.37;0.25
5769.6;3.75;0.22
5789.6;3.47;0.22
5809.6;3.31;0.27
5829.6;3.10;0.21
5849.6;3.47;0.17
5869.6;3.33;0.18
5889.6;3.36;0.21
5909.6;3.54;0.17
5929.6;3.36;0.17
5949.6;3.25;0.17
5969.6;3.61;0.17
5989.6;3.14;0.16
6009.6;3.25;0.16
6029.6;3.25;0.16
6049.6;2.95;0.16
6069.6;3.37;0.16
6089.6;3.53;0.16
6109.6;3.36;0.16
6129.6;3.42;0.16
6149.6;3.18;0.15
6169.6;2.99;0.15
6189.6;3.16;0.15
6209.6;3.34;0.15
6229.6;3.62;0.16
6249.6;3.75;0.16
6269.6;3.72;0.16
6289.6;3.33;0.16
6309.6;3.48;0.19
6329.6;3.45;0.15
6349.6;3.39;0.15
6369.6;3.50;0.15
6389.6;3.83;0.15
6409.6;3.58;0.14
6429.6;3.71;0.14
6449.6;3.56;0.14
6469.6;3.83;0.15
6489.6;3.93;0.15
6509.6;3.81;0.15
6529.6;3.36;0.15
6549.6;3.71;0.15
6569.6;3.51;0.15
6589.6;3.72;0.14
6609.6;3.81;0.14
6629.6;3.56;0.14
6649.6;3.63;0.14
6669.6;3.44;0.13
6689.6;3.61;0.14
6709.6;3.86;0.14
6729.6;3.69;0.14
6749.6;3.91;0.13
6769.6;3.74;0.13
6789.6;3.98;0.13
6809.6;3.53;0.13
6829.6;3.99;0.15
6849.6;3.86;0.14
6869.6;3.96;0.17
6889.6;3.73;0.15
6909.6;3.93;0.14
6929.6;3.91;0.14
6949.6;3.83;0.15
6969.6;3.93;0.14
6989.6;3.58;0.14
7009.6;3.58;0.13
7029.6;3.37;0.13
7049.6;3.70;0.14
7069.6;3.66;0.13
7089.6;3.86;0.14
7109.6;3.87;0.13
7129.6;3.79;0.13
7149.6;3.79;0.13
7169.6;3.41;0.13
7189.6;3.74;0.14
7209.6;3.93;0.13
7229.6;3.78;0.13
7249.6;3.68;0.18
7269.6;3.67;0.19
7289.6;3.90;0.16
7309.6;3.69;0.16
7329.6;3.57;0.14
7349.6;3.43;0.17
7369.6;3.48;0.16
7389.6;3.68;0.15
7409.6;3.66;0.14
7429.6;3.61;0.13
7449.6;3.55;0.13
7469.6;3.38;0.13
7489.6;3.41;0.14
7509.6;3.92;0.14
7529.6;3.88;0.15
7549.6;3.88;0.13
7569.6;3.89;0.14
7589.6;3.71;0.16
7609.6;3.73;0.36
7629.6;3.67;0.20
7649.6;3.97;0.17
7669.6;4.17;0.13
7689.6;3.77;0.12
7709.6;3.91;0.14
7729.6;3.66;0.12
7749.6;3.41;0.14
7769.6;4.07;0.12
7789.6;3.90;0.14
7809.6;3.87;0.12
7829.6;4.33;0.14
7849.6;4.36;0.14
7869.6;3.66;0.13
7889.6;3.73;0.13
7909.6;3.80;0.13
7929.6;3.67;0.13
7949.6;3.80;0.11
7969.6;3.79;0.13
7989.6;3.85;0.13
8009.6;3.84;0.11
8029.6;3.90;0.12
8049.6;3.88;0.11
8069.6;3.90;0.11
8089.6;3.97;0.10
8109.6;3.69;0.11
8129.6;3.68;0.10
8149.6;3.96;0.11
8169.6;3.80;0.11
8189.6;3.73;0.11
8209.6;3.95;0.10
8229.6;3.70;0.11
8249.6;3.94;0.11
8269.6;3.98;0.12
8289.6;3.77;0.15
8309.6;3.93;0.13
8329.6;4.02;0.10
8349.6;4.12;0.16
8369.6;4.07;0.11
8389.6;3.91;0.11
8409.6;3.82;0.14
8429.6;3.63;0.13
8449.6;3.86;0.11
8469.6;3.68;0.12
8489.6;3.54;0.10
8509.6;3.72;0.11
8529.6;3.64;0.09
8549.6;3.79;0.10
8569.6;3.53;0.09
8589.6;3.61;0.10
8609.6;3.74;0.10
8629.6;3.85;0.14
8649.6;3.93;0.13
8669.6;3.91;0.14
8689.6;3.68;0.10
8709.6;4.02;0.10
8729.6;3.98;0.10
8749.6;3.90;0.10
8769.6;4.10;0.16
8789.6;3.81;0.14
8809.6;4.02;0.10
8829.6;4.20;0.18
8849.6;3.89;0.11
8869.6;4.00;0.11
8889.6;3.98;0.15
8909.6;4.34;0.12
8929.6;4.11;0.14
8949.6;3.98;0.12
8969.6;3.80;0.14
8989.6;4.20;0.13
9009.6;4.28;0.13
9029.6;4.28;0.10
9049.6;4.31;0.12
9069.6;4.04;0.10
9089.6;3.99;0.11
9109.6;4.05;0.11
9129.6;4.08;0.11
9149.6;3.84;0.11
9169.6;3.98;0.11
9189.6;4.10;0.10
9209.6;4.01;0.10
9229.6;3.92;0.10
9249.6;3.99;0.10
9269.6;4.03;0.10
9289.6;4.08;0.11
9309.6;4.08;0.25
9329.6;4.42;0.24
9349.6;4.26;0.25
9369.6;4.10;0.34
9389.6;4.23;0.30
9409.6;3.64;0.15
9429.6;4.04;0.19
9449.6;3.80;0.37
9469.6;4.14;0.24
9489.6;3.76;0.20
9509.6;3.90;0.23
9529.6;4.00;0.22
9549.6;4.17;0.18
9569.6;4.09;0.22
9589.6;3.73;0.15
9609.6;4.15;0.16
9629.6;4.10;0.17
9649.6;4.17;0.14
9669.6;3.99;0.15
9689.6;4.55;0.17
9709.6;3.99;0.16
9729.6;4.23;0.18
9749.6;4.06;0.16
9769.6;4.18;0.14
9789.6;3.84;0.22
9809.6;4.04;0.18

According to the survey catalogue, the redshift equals 0.192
